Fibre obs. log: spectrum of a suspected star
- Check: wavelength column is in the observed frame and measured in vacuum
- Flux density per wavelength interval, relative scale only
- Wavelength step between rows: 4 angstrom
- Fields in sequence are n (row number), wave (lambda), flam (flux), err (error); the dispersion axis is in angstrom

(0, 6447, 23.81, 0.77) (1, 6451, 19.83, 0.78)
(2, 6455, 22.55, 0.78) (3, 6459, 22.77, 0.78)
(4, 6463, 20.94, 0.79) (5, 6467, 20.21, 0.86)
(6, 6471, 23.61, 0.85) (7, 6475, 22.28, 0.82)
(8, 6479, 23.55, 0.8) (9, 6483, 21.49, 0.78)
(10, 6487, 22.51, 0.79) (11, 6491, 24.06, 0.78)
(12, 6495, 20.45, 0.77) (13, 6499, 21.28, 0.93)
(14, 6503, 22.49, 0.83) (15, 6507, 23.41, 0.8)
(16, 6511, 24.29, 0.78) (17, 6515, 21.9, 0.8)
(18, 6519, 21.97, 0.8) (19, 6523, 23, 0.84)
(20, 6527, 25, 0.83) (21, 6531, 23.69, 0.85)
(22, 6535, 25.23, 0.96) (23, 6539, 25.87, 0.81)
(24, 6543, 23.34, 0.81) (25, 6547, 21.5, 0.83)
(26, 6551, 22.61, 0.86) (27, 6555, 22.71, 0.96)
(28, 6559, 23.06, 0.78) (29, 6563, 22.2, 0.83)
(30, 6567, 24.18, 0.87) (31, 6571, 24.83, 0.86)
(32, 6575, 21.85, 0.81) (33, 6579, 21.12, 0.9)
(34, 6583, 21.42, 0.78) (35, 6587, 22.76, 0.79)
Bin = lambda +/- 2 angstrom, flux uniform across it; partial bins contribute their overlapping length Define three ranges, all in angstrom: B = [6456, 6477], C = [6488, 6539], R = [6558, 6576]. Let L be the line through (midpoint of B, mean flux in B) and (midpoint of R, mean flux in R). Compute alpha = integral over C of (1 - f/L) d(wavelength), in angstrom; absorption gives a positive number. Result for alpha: -1.2 angstrom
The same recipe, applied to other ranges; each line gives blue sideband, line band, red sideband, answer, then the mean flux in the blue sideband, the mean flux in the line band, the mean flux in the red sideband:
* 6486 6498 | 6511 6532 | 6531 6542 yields 0.8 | 22.2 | 23.2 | 25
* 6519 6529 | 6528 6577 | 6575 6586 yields -2.0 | 23.6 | 23.5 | 21.5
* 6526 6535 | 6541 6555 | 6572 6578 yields 0.6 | 24.5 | 22.5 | 22.2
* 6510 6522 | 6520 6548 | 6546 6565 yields -1.8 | 22.6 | 24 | 22.5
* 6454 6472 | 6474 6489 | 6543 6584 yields -0.3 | 21.9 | 22.5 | 22.6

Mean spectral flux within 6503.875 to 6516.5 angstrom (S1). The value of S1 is 23.2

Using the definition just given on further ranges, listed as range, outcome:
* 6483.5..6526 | 22.6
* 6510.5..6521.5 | 22.5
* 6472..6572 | 23.1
